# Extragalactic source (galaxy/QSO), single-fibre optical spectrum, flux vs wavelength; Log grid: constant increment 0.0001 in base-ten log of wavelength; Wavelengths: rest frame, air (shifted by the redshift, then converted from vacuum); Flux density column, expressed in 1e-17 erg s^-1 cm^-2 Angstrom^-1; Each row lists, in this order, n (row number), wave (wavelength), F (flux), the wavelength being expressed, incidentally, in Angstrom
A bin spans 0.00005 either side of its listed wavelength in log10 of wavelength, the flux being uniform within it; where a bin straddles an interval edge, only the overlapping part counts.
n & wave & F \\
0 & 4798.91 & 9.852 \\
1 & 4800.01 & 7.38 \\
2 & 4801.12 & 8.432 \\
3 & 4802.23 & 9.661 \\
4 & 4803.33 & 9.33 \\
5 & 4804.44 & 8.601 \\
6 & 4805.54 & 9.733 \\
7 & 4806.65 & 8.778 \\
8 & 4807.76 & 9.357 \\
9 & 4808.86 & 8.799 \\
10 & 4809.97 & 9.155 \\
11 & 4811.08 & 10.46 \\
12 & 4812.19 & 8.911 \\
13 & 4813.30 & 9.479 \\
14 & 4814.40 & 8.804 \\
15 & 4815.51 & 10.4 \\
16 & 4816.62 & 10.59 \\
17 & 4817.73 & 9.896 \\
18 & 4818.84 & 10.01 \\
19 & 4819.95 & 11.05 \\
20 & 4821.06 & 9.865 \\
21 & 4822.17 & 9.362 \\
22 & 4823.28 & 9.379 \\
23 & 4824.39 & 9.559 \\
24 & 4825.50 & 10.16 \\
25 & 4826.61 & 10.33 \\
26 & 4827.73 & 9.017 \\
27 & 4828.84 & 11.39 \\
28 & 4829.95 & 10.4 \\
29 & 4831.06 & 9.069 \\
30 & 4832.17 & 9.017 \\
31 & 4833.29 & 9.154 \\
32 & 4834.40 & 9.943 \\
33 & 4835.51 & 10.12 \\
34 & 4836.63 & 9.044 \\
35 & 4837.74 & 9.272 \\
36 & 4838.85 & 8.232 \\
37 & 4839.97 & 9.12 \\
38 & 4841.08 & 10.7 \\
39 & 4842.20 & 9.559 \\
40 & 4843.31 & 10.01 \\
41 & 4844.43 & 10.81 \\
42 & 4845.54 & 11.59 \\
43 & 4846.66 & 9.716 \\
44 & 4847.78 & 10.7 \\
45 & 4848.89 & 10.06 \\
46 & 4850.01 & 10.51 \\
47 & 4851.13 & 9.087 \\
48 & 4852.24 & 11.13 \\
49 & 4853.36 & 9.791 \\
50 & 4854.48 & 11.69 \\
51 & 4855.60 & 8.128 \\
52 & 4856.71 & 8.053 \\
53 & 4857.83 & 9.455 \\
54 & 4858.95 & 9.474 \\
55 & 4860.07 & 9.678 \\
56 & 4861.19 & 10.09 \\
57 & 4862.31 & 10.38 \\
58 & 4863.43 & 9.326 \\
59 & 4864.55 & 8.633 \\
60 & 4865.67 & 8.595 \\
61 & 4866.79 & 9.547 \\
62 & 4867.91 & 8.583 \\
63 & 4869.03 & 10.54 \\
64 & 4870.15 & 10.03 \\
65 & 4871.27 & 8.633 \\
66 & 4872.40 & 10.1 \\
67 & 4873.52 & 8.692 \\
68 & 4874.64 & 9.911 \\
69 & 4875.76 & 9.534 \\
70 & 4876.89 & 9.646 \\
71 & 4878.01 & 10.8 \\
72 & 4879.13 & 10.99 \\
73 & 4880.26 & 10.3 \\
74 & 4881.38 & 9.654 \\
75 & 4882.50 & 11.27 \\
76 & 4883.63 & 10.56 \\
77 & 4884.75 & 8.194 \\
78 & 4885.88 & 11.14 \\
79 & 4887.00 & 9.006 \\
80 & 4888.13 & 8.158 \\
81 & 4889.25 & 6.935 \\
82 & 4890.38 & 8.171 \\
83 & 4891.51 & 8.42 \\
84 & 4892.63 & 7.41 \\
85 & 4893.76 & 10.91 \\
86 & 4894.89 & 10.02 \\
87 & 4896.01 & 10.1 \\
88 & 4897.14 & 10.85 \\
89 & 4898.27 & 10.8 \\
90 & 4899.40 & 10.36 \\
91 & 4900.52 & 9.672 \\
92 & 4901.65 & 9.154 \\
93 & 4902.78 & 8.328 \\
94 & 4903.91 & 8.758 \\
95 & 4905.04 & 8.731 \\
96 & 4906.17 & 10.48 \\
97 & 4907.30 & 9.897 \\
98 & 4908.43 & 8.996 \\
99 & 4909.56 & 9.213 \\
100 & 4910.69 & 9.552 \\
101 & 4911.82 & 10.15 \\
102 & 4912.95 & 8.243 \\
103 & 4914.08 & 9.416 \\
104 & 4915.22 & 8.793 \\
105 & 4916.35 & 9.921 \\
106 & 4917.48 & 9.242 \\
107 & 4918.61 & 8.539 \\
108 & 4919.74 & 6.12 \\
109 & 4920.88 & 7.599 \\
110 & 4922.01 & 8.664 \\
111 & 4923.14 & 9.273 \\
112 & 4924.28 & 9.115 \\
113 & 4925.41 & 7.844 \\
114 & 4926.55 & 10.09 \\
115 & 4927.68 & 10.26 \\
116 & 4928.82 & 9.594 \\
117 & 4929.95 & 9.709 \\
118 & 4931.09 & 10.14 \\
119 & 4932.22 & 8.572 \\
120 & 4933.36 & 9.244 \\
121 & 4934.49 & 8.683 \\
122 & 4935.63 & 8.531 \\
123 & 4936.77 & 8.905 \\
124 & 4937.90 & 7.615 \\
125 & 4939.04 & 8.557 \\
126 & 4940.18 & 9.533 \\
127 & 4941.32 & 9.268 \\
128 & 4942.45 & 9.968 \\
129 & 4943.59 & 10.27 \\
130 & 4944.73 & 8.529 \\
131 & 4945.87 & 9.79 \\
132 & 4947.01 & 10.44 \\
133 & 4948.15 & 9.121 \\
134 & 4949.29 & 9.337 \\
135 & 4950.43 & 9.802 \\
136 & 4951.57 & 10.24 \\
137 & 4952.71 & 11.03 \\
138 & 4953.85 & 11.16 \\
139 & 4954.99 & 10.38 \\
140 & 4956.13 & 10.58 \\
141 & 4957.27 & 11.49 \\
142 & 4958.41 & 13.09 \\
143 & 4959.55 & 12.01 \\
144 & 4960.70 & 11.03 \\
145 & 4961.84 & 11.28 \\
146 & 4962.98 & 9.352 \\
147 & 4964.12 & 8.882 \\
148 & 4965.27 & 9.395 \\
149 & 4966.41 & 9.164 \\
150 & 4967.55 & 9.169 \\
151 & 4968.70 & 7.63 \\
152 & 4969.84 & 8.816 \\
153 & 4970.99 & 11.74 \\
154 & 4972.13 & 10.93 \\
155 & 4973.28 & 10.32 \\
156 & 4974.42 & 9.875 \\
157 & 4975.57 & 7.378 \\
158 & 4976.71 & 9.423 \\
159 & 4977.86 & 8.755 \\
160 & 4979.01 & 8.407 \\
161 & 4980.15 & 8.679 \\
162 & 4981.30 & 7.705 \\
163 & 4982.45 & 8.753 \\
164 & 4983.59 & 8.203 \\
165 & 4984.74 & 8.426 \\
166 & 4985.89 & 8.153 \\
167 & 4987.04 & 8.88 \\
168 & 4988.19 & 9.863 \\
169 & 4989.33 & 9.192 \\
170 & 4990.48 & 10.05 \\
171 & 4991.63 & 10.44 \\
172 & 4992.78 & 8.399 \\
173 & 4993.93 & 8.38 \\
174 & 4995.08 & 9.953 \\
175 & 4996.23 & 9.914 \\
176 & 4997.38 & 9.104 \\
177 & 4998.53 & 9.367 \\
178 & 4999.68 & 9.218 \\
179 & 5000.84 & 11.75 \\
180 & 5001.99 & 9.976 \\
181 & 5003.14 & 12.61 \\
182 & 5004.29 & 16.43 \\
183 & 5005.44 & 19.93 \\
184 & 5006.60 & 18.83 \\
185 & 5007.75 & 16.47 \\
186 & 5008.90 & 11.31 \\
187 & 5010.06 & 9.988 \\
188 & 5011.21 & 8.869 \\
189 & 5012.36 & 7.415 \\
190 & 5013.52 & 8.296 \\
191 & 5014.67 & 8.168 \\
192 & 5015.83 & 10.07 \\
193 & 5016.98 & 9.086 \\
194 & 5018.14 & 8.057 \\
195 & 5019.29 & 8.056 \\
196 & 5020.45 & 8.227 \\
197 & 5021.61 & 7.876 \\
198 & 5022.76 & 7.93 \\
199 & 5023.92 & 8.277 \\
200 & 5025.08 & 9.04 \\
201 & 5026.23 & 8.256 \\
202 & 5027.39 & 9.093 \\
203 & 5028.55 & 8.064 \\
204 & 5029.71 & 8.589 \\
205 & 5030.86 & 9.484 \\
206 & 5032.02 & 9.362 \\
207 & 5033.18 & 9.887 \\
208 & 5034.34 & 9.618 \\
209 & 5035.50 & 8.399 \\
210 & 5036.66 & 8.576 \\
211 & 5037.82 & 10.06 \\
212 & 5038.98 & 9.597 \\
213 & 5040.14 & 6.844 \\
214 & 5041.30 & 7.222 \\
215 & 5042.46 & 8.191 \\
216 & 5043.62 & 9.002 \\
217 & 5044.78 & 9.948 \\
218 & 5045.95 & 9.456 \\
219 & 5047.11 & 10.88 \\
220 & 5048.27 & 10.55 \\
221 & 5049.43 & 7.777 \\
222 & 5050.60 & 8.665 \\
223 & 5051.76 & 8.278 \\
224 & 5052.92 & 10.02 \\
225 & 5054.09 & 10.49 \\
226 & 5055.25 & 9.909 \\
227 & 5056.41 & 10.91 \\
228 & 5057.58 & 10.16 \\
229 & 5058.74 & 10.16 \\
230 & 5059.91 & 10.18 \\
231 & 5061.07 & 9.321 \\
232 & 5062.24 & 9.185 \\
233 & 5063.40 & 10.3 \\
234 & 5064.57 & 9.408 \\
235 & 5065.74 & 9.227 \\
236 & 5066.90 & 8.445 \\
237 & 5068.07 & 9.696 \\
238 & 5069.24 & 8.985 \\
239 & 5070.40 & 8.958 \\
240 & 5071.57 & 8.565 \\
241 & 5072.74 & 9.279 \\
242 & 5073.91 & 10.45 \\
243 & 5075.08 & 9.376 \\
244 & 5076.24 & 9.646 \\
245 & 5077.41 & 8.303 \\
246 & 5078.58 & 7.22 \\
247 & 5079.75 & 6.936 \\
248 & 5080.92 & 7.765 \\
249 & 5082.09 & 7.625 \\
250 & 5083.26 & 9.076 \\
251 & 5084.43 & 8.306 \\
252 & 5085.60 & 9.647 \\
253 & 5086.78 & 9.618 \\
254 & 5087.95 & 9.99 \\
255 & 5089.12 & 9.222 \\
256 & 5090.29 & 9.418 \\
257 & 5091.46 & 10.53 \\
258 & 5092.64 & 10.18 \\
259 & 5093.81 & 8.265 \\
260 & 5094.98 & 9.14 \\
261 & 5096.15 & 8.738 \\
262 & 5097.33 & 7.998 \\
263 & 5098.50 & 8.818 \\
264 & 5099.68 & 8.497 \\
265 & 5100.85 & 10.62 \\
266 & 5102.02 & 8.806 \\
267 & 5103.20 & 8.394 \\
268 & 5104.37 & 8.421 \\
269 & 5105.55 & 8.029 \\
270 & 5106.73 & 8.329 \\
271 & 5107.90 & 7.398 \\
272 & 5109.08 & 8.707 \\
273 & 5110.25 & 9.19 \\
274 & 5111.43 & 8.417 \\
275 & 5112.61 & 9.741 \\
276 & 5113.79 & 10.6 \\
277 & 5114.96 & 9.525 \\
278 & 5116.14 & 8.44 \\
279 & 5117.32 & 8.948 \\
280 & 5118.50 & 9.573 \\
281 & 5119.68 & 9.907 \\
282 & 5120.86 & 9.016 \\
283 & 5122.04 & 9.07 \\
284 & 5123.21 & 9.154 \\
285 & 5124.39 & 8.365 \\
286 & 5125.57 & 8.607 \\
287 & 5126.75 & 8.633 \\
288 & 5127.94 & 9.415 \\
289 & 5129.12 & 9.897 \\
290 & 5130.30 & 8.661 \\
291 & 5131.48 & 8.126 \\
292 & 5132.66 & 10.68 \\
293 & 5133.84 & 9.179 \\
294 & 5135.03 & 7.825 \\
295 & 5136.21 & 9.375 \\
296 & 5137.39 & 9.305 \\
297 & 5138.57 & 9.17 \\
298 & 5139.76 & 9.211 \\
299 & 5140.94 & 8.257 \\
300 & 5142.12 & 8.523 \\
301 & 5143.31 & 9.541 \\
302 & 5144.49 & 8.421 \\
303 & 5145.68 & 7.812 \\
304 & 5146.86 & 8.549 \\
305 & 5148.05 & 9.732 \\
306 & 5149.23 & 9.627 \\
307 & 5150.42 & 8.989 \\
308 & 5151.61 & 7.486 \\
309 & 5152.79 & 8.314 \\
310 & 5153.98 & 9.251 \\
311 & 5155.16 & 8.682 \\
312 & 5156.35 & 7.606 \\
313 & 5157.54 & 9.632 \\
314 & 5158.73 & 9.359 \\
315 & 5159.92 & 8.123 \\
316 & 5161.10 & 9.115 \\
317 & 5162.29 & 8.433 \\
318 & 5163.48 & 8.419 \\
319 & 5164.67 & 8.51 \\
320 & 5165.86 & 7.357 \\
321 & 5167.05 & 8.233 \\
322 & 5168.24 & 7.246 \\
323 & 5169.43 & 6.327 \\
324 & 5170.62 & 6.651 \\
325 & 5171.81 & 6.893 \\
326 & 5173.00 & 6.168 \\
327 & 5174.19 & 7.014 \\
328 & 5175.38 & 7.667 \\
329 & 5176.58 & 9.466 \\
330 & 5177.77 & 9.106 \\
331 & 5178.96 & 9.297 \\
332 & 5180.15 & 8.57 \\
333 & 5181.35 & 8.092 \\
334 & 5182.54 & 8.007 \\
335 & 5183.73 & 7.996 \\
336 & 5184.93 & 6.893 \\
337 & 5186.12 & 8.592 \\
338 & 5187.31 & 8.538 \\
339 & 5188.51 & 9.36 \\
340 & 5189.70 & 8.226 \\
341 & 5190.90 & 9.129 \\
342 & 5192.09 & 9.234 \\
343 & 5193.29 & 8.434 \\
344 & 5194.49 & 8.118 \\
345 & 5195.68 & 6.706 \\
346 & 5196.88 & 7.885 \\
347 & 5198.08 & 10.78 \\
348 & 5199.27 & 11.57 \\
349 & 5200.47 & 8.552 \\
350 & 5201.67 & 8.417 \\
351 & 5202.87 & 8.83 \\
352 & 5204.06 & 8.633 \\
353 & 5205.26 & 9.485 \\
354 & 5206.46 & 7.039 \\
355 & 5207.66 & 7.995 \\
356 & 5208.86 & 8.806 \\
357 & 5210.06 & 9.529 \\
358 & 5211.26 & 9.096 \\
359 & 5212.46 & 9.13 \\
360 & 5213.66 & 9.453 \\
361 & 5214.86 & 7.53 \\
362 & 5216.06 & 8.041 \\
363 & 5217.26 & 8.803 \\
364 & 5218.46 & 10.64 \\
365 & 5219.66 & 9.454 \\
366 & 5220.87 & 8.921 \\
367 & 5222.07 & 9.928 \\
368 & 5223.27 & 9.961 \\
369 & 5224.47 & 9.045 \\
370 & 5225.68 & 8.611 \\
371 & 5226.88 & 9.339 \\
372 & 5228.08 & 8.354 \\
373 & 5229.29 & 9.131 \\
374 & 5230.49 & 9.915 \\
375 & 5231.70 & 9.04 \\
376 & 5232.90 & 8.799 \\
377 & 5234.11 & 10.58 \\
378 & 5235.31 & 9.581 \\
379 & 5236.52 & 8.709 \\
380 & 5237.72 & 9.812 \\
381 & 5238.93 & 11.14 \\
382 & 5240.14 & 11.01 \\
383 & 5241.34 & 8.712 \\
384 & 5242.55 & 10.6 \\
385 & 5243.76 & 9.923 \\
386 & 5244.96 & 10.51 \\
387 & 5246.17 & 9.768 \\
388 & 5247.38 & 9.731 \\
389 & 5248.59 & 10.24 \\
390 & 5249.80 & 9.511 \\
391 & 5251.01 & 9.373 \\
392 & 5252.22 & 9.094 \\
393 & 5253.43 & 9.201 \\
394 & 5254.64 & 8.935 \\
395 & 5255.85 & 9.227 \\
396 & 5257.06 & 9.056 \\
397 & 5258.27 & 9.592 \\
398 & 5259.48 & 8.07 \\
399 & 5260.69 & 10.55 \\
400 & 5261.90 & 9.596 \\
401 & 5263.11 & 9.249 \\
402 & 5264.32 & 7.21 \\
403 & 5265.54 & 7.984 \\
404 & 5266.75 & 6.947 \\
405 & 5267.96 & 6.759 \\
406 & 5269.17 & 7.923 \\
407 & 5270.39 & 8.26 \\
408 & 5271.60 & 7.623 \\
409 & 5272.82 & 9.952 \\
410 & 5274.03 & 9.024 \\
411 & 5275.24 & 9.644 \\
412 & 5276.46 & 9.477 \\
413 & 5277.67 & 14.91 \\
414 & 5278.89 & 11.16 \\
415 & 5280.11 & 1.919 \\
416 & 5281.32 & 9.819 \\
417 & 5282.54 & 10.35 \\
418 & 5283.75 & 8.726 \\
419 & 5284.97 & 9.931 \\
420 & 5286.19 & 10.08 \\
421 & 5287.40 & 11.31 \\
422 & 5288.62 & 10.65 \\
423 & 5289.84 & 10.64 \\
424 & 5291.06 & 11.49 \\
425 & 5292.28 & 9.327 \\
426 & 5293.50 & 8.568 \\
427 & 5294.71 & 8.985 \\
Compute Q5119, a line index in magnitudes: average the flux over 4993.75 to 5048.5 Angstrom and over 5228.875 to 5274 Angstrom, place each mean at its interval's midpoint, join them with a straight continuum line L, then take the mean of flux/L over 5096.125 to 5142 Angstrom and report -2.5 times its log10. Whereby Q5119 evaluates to 0.076 mag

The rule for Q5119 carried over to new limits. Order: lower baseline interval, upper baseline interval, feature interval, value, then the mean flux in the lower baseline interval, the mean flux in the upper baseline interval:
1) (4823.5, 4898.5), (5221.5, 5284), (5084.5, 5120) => 0.04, 9.69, 9.26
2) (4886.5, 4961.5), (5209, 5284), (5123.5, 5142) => 0.04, 9.46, 9.23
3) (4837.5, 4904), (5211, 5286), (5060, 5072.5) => 0.02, 9.66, 9.24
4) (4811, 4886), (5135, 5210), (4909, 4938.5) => 0.06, 9.8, 8.47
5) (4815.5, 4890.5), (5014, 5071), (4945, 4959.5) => -0.13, 9.74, 9.1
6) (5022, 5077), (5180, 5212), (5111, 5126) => -0.03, 9.22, 8.61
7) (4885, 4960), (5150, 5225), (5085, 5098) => -0.06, 9.45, 8.52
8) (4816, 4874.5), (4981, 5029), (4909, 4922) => 0.12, 9.76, 9.92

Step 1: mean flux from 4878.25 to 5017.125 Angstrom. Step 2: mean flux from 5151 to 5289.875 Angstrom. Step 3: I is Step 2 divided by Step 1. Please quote 0.91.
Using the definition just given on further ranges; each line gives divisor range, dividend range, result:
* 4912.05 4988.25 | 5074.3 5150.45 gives 0.95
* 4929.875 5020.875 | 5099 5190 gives 0.87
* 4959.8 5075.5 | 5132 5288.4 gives 0.93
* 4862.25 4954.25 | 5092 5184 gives 0.92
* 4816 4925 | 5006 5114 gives 0.96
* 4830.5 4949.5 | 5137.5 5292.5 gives 0.95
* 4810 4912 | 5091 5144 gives 0.93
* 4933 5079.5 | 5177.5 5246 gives 0.94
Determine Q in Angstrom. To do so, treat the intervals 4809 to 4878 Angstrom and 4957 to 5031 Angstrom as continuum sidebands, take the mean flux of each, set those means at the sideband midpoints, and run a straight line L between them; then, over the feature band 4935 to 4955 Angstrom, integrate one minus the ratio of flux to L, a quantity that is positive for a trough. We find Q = 0.5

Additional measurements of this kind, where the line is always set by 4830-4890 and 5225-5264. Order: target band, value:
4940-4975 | -1.8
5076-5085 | 1.4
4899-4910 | 0.3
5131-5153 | 1.6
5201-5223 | 1.5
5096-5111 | 1.5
